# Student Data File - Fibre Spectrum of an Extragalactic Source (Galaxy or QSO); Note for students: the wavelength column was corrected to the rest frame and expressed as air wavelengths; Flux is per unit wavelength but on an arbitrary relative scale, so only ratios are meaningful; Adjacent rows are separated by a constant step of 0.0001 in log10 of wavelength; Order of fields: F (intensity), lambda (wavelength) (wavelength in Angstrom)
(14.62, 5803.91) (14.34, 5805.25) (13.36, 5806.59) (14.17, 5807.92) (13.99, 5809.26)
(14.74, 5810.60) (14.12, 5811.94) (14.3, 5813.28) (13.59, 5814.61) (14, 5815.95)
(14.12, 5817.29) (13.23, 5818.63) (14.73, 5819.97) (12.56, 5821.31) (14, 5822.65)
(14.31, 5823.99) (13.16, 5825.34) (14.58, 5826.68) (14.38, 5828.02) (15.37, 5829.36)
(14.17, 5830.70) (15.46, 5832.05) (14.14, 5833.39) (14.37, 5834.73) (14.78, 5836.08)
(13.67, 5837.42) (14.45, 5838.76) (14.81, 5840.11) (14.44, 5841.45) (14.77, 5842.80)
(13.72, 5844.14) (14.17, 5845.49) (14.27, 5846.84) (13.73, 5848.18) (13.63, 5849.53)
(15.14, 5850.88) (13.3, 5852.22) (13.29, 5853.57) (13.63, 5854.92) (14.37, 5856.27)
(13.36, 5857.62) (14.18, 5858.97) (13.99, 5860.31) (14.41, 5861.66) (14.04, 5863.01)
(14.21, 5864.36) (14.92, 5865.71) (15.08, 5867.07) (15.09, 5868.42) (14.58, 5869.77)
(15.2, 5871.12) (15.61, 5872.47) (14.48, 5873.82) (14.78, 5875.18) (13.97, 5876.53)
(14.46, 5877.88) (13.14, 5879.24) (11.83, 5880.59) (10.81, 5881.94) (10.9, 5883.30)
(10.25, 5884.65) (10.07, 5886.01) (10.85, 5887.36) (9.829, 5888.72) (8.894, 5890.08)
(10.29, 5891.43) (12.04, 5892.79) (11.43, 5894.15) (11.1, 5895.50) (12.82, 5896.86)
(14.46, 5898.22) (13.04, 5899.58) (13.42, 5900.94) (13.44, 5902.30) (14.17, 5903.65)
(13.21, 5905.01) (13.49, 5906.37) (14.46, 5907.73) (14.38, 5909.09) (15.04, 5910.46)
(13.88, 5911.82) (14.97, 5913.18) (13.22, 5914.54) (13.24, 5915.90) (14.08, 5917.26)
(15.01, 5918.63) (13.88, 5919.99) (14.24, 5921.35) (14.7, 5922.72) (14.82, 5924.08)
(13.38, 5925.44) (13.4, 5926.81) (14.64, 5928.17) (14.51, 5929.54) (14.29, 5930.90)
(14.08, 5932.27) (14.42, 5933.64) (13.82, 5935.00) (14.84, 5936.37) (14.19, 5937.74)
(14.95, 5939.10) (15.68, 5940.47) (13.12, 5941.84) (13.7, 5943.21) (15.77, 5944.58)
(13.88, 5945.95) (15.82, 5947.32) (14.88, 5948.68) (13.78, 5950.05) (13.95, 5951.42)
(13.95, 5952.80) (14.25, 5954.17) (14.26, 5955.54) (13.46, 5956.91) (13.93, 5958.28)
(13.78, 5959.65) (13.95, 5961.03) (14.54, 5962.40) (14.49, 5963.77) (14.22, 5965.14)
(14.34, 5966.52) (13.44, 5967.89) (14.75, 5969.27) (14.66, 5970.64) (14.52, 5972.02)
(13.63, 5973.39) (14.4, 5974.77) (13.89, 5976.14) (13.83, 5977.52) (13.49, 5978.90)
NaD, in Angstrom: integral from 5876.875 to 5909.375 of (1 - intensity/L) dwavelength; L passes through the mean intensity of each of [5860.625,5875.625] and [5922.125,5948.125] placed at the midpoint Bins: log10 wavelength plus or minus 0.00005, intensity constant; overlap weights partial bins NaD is 5.4 Angstrom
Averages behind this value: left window 14.7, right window 14.4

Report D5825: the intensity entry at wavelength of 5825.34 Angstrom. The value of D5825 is 13.16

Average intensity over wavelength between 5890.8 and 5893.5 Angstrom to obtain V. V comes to 11.2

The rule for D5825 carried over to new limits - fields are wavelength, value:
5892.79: 12.04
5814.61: 13.59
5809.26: 13.99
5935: 13.82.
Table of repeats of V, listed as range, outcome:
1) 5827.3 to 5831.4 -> 14.6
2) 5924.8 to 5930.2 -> 14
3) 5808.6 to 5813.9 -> 14.3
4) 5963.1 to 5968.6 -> 14.1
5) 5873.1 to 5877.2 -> 14.4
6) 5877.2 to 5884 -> 12.2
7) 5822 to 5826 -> 13.8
